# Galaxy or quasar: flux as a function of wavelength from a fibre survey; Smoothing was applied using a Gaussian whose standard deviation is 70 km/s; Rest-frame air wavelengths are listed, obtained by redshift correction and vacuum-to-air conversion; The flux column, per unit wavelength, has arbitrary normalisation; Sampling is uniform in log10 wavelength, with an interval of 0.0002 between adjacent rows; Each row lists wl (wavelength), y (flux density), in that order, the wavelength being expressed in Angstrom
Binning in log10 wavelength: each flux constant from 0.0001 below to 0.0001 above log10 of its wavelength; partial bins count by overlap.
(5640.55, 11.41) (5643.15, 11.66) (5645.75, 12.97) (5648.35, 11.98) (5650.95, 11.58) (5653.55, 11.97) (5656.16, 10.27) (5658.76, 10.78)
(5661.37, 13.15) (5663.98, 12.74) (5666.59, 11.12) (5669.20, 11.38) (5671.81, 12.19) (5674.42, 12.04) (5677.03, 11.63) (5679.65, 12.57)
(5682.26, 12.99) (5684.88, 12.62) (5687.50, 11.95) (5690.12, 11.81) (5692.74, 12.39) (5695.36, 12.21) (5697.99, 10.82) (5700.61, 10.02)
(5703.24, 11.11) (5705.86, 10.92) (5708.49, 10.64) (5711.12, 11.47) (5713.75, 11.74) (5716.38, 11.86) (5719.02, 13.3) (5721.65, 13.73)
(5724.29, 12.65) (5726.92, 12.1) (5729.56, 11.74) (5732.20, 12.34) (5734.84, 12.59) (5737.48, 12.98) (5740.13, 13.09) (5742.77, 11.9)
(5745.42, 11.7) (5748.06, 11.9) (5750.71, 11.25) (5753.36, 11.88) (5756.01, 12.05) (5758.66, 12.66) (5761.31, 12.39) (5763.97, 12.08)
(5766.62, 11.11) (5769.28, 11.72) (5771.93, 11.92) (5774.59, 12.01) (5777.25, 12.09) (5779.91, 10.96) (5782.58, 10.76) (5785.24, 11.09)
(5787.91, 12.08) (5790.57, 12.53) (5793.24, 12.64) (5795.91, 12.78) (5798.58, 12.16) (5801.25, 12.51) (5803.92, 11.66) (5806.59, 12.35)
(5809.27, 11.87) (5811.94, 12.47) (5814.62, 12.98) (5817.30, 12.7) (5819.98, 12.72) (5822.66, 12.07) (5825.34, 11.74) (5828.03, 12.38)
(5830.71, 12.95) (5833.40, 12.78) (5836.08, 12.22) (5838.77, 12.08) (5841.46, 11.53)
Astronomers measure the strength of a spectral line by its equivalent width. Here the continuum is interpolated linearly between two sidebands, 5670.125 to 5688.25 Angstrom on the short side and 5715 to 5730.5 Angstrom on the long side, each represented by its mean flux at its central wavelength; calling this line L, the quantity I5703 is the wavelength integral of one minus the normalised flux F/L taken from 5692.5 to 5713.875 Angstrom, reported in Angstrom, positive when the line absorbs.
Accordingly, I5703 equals 2.2 Angstrom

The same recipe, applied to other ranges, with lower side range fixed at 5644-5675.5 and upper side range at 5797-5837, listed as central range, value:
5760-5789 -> 1.4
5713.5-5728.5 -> -0.7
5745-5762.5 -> 0.3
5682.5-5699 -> -0.1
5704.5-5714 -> 0.7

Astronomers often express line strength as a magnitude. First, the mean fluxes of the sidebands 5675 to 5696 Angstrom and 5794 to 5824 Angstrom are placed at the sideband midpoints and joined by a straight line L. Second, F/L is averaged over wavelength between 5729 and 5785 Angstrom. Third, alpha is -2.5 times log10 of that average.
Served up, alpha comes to 0.036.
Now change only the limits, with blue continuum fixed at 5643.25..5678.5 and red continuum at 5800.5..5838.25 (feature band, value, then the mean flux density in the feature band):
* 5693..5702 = 0.07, 11.2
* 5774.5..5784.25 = 0.08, 11.4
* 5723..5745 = -0.03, 12.4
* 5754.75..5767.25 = 0.01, 12.1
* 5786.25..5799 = -0.01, 12.4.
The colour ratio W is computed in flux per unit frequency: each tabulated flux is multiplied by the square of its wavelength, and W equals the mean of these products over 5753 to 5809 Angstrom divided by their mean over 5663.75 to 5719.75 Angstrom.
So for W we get 1.1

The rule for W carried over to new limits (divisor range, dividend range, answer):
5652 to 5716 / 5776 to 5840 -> 1.09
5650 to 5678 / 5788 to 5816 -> 1.11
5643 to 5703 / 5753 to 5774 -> 1.04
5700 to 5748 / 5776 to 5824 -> 1.04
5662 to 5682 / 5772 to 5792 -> 1.01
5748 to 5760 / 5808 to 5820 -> 1.07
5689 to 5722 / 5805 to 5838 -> 1.11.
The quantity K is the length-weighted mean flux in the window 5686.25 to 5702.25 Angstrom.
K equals 11.5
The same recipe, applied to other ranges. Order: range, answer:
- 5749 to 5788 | 11.7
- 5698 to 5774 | 11.9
